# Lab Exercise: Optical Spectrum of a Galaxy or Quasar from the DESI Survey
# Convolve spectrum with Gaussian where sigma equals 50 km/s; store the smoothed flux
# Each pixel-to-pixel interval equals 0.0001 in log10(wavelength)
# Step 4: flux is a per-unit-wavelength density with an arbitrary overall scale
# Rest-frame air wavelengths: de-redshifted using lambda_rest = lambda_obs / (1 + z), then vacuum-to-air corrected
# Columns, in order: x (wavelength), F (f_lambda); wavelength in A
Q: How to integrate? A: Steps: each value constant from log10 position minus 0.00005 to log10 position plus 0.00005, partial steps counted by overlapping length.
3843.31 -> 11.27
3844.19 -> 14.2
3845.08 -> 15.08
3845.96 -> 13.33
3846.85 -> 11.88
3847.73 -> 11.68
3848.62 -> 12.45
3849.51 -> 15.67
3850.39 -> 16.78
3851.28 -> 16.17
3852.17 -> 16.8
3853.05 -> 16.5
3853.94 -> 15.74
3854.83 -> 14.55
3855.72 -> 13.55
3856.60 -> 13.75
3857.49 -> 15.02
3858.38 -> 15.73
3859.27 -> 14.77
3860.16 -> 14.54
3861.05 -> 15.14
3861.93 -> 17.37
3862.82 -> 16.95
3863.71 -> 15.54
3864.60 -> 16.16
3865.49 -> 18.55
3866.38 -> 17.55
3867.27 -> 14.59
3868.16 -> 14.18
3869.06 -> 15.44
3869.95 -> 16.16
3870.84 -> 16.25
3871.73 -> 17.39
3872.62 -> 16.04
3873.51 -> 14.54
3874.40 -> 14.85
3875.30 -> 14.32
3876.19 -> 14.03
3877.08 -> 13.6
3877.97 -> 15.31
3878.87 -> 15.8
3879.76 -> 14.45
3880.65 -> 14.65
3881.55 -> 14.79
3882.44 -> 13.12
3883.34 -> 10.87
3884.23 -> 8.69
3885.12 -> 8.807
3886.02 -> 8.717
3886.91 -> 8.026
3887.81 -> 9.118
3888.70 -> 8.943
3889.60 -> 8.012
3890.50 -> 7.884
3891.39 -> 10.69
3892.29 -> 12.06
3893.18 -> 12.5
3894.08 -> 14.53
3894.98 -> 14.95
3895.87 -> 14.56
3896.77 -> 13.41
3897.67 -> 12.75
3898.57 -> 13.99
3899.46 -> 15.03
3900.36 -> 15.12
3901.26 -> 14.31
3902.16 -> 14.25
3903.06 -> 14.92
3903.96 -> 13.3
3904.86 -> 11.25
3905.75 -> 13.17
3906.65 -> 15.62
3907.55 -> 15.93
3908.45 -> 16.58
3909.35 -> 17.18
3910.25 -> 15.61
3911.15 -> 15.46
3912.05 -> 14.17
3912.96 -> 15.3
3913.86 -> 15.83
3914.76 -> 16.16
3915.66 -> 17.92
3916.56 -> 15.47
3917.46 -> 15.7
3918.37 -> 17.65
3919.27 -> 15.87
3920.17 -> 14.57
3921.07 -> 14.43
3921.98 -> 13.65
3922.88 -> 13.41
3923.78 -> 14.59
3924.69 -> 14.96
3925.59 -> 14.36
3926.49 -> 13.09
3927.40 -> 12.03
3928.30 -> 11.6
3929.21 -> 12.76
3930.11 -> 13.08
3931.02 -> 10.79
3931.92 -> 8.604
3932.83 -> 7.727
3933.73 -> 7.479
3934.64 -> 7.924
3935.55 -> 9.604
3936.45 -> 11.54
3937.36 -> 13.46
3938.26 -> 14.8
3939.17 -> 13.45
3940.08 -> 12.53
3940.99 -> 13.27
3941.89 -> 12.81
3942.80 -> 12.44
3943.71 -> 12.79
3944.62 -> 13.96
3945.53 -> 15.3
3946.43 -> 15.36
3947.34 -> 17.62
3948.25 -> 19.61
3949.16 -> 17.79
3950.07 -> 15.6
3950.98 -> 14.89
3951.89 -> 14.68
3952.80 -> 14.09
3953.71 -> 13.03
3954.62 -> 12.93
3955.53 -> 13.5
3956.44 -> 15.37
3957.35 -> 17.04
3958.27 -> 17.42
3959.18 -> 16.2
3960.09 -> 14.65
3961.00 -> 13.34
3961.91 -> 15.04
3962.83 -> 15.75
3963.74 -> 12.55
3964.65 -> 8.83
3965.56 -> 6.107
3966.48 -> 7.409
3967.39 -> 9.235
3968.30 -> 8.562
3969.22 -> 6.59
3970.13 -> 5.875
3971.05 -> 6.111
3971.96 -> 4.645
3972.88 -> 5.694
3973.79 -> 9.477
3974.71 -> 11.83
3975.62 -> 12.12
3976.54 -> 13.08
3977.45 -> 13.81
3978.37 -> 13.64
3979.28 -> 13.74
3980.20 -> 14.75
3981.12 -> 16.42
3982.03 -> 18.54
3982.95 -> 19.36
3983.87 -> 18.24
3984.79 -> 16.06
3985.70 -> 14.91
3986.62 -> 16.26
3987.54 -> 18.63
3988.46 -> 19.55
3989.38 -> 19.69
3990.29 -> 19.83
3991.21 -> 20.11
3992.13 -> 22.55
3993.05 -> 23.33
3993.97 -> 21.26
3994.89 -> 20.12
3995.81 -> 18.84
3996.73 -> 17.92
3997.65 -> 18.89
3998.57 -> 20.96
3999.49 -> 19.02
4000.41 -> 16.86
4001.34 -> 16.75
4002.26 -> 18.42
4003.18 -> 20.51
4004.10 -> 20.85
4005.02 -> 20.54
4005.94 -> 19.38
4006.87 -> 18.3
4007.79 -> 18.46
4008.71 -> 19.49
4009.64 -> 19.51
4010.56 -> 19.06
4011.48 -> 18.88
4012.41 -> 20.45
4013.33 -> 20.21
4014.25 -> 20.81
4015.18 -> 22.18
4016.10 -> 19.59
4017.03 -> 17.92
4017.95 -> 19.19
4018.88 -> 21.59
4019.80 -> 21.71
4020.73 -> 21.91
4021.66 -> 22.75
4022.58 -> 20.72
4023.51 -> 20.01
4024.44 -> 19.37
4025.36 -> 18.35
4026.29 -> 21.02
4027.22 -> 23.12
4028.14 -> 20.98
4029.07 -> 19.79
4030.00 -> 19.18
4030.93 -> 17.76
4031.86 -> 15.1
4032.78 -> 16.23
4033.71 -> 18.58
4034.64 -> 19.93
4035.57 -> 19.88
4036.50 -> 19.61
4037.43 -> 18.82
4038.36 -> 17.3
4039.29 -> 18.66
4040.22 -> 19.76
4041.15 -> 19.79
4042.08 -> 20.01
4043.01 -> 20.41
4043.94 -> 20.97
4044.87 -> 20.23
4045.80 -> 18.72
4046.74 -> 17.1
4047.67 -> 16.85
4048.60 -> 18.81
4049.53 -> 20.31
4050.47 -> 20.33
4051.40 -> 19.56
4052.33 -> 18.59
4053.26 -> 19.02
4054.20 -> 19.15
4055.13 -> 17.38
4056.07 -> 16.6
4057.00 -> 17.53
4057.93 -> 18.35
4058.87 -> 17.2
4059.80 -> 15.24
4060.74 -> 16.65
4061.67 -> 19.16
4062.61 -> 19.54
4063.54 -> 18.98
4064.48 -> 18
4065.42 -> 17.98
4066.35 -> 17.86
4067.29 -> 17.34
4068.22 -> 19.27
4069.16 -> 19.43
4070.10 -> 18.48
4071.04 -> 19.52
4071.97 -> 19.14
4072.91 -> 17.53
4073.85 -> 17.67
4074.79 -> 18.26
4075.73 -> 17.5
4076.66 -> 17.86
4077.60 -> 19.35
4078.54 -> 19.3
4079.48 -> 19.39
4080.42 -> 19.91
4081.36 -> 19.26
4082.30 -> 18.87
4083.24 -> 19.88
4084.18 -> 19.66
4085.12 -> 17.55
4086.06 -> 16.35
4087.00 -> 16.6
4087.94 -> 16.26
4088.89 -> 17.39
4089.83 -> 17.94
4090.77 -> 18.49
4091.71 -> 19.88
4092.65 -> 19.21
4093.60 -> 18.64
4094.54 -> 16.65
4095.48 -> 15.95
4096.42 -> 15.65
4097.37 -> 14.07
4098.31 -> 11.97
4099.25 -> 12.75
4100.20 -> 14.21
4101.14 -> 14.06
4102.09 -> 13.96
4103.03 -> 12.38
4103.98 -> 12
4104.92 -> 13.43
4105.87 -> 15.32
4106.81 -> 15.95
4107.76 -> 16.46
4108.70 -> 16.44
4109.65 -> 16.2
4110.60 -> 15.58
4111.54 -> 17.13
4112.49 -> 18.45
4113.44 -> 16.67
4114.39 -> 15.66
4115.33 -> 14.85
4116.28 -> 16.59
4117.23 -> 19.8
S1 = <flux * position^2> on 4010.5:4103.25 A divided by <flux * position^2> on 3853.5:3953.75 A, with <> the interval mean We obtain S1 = 1.43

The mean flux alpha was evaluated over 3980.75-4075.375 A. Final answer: 19.1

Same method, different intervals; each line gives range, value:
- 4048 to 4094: 18.4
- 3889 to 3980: 13.1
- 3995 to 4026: 19.7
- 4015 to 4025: 20.6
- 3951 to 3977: 11.5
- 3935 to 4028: 16.2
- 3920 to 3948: 12.7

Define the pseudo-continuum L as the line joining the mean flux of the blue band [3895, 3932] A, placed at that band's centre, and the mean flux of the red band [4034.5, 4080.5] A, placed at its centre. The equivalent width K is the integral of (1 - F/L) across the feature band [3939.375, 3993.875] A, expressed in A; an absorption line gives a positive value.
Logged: 6.2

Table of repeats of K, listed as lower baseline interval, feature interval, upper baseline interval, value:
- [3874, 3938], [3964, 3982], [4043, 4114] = 5.75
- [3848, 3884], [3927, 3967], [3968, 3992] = 3.27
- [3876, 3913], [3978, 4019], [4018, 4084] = -4.52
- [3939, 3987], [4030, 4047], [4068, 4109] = -3.63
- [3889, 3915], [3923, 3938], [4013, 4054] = 3.53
